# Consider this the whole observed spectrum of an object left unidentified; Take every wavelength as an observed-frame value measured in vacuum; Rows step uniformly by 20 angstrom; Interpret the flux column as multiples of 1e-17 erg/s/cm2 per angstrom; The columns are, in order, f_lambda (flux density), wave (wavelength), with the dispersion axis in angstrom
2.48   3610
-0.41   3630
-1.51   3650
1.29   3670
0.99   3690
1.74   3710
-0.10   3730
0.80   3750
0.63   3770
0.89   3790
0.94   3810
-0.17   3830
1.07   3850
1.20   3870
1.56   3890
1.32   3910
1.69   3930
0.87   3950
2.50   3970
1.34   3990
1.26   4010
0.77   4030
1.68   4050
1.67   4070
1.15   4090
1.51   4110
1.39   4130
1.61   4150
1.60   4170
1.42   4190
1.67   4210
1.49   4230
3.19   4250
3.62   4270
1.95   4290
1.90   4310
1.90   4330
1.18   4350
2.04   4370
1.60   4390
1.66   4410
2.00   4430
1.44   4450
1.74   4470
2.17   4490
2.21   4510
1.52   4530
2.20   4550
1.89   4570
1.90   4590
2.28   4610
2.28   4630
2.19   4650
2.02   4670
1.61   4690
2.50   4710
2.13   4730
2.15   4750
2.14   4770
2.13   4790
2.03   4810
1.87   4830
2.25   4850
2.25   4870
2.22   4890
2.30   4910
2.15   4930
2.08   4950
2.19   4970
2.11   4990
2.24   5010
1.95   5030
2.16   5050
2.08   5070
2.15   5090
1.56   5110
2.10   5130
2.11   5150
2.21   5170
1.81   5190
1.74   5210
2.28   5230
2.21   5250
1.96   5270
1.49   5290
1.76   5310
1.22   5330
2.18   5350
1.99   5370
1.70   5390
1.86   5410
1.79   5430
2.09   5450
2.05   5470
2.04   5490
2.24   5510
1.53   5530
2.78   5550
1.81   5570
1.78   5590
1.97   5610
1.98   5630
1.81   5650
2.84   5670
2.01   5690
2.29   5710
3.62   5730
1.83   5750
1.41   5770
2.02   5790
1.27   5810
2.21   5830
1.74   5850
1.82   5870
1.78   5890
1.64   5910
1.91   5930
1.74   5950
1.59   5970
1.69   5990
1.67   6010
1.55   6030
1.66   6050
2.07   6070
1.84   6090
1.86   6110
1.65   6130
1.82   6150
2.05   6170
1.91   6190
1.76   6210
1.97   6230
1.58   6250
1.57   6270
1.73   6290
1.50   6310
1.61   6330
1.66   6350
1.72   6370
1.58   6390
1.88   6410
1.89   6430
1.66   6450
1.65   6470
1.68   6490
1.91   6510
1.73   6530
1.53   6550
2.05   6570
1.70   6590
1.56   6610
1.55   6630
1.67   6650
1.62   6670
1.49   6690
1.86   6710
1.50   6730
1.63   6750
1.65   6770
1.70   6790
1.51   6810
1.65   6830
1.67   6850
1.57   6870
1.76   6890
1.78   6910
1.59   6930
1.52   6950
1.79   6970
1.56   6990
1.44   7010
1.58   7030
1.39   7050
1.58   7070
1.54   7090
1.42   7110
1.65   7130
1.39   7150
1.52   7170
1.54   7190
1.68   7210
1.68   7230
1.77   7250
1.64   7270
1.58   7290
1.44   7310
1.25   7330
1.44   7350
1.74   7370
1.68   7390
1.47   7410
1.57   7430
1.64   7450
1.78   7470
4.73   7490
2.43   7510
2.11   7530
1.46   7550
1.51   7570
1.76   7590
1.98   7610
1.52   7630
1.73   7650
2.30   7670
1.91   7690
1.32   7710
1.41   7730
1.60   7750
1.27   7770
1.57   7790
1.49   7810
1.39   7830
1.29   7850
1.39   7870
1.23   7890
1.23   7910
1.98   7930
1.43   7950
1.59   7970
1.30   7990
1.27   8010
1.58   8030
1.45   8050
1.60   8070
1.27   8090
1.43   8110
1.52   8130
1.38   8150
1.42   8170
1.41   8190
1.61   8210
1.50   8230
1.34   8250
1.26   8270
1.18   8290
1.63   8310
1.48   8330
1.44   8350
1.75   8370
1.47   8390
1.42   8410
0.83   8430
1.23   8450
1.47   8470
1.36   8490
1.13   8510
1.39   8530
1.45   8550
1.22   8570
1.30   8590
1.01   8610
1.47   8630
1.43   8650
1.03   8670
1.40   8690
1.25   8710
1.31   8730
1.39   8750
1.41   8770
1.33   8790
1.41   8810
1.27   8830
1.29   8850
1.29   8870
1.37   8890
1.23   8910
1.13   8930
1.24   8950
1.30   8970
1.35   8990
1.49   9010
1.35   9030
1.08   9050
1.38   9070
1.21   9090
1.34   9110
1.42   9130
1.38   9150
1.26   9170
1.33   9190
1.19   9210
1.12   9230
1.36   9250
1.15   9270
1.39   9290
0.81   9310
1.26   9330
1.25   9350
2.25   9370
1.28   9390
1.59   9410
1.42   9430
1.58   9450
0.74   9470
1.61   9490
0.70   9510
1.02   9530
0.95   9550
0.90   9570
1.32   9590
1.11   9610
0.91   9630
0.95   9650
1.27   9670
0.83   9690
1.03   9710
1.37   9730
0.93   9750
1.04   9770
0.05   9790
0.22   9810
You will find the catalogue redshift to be 0.14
